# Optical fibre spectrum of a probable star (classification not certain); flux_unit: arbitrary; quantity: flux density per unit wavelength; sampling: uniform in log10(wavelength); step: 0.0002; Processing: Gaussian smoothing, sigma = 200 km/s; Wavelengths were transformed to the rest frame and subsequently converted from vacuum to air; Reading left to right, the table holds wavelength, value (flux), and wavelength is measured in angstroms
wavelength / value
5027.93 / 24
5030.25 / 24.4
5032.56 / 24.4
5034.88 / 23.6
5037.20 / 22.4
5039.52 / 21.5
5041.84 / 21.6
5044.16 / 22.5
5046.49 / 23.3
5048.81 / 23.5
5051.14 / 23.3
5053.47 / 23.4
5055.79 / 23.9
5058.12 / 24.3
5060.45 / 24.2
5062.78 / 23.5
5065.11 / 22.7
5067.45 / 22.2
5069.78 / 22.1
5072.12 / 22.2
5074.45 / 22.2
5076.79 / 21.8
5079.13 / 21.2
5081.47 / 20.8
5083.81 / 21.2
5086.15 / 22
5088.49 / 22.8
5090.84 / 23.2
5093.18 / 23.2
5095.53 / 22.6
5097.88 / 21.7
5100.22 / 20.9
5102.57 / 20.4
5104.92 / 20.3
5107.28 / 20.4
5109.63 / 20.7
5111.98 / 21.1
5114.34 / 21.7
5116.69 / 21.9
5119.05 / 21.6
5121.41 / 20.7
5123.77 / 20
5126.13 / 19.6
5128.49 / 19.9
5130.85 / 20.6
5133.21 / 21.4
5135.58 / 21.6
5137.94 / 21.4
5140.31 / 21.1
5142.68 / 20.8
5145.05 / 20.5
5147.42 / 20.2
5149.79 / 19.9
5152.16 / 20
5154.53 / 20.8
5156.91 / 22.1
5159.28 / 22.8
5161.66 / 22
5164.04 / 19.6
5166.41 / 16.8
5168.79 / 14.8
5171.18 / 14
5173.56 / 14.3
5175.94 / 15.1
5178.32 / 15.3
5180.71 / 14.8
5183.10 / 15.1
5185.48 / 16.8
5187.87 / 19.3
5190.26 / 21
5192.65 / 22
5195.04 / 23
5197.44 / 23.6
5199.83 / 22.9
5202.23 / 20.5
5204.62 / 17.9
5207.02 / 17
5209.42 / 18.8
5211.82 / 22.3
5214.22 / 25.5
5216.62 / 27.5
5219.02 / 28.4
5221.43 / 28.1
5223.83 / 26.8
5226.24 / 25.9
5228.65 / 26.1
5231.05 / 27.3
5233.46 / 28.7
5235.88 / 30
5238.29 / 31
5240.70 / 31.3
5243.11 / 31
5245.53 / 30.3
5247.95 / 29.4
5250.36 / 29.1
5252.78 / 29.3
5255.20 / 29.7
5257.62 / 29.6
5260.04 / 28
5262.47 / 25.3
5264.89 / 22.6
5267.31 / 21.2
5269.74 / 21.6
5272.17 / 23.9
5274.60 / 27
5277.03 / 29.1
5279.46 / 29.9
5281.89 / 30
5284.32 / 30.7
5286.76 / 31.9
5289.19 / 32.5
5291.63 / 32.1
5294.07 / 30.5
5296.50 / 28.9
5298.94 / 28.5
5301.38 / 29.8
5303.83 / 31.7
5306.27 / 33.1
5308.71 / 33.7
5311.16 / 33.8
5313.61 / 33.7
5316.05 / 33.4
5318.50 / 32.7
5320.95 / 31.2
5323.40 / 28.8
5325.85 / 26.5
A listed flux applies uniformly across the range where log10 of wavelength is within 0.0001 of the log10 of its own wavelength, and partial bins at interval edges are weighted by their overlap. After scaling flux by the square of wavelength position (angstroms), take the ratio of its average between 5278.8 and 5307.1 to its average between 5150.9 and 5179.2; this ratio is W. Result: 1.78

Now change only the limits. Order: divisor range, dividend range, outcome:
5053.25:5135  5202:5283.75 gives 1.30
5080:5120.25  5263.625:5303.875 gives 1.41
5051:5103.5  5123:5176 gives 0.90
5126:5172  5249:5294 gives 1.47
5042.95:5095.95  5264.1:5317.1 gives 1.42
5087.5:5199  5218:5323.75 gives 1.53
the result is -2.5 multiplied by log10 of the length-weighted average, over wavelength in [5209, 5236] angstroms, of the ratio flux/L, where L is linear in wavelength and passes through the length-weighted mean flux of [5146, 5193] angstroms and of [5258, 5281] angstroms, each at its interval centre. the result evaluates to -0.19 mag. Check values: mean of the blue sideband 18.3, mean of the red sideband 25.6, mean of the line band 26.3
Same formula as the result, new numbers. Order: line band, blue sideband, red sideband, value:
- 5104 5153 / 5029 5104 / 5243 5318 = 0.183 mag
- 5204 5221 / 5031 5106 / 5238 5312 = 0.187 mag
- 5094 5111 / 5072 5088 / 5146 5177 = -0.011 mag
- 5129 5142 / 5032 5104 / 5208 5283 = 0.151 mag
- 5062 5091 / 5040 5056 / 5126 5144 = 0.009 mag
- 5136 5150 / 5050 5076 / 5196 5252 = 0.183 mag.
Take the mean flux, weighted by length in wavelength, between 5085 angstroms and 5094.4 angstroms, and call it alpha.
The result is 22.8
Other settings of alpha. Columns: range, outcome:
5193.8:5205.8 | 21.6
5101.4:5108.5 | 20.4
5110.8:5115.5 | 21.4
